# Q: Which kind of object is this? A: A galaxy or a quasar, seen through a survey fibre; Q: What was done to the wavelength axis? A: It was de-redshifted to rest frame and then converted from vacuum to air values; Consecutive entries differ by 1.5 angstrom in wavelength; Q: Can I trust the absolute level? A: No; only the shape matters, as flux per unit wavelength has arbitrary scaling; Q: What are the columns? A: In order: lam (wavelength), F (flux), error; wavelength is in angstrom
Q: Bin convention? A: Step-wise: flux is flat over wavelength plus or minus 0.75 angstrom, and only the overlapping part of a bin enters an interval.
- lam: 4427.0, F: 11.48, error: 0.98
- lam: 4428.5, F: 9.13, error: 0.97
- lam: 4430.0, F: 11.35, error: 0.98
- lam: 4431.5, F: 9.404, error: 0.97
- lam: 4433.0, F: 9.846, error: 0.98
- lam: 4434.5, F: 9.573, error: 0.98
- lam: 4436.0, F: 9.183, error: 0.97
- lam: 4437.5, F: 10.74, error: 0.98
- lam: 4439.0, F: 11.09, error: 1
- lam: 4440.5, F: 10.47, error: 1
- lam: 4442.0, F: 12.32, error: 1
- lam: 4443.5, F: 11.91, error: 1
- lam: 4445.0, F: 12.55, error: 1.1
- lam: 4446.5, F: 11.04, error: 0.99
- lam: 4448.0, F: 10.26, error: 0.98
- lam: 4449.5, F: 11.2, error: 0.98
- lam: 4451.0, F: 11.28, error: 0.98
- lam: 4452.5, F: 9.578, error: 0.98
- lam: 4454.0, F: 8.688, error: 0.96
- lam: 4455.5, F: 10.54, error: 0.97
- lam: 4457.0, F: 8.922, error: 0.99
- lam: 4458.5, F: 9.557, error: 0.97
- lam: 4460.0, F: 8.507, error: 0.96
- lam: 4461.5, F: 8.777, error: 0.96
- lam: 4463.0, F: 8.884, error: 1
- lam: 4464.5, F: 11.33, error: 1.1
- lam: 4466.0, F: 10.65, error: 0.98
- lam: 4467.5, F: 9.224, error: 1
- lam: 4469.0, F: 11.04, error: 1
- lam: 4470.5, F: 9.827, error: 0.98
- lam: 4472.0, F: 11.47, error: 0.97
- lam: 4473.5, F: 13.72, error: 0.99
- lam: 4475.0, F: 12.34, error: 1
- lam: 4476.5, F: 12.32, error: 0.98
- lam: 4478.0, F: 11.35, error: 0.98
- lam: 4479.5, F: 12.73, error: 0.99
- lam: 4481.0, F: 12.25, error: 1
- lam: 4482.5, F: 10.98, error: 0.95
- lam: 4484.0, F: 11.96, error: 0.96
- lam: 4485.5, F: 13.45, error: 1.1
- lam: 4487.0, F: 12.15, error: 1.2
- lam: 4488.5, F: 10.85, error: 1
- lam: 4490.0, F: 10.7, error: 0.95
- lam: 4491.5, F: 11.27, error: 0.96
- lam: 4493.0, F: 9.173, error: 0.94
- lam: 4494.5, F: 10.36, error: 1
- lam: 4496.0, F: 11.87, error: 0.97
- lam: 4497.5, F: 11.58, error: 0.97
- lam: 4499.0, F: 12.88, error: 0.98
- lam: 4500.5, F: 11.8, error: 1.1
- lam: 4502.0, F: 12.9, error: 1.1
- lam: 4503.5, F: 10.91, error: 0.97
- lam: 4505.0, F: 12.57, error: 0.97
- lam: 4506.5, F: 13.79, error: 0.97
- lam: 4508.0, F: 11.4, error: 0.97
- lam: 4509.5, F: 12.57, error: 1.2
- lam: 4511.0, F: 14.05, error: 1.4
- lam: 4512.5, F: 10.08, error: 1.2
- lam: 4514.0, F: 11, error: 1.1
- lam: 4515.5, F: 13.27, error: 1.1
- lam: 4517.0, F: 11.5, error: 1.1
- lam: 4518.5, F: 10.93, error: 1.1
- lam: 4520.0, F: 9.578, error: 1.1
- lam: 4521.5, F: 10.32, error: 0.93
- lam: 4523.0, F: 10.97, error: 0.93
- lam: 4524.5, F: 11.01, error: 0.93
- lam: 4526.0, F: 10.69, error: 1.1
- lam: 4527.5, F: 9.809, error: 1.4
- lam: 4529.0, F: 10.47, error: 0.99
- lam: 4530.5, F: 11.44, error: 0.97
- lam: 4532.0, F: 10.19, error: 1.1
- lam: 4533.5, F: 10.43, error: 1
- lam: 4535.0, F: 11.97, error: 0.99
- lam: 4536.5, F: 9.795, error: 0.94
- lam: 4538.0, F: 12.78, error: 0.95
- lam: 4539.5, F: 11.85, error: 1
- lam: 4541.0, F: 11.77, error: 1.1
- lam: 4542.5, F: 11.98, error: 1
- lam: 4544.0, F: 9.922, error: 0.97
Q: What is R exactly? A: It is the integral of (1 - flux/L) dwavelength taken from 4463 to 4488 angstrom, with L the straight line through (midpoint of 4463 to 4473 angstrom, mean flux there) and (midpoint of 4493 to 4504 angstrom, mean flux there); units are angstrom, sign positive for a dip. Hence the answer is -1.8 angstrom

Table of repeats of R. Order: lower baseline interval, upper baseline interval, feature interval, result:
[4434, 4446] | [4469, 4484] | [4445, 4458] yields 1.1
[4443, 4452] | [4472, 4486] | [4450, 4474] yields 3.4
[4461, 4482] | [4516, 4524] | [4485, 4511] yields -2.1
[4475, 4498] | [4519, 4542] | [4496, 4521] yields -1.5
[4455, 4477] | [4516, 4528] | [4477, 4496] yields -1.7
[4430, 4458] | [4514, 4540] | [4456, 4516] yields -3.3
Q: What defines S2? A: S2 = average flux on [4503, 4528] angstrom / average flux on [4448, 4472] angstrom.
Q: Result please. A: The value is 1.2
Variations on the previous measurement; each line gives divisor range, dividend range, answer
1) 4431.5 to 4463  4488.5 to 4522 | 1.13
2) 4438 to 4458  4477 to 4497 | 1.07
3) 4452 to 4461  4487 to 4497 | 1.17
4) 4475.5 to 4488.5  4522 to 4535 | 0.89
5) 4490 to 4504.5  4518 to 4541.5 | 0.95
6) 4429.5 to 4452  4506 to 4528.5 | 1.05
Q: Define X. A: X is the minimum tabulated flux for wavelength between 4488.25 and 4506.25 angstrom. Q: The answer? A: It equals 9.173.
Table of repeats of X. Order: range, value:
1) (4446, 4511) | 8.507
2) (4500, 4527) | 9.578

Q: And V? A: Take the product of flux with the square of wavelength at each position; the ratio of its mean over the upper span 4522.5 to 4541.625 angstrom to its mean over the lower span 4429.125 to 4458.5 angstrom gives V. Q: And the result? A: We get 1.1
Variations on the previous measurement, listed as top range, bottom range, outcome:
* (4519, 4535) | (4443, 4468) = 1.07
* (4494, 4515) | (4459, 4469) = 1.26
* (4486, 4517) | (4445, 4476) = 1.15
